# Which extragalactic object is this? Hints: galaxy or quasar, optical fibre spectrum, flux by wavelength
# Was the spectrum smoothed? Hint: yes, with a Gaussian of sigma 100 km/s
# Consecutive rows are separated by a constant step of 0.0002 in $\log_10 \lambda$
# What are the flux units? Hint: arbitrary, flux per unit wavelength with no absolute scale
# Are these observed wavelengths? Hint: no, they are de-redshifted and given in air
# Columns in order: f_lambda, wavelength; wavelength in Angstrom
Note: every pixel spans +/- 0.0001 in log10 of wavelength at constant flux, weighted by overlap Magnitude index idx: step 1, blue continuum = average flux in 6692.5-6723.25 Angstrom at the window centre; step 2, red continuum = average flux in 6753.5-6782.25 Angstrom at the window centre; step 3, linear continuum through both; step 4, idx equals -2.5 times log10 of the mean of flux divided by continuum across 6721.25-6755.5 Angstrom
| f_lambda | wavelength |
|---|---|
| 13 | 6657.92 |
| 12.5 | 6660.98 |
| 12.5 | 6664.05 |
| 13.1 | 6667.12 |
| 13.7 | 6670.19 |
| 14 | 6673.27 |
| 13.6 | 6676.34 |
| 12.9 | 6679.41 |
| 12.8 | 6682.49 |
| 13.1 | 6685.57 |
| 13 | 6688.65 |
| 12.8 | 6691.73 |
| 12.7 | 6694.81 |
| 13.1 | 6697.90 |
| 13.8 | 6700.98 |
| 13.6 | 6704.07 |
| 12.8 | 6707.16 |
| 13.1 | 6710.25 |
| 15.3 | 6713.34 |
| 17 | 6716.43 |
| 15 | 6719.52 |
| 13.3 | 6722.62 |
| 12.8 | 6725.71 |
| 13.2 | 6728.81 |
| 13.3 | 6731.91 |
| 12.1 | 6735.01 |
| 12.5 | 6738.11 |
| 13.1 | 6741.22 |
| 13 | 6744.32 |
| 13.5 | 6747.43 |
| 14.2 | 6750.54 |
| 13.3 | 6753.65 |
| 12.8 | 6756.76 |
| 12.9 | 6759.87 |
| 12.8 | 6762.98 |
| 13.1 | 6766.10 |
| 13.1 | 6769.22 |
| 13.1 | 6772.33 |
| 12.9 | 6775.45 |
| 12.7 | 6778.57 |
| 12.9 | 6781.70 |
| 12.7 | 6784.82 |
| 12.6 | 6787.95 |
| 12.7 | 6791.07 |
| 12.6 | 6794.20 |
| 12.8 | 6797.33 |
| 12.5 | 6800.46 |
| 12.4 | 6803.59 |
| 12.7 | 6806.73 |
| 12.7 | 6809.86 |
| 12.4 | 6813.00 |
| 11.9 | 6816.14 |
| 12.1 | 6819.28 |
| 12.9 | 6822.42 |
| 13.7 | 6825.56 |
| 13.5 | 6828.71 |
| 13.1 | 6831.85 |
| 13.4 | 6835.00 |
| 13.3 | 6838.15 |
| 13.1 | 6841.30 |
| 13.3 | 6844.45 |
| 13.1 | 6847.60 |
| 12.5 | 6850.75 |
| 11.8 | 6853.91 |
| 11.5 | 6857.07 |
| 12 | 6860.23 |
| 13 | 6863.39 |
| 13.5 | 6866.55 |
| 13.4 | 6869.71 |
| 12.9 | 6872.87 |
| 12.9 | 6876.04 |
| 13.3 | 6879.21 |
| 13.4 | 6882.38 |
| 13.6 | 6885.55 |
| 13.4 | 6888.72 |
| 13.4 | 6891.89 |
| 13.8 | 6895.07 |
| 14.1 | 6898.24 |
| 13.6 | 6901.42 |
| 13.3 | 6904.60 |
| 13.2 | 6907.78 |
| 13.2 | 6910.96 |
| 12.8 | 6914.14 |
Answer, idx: 0.027 mag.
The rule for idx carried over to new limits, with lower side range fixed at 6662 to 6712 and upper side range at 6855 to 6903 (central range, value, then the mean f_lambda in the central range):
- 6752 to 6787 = 0.02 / 12.9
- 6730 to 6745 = 0.03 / 12.8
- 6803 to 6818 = 0.06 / 12.4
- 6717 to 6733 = -0.05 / 13.7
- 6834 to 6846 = -0.01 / 13.3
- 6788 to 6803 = 0.04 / 12.6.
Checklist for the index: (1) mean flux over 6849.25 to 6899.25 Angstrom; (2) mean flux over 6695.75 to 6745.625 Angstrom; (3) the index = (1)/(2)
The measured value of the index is 1.0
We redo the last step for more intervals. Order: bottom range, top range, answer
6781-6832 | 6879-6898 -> 1.07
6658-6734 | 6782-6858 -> 0.95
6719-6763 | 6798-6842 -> 0.97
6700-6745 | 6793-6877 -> 0.94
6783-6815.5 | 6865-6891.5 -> 1.06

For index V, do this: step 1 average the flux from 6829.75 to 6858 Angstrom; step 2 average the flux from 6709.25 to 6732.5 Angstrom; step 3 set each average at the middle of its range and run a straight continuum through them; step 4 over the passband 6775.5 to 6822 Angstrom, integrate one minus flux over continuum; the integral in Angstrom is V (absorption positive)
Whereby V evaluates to 2.6 Angstrom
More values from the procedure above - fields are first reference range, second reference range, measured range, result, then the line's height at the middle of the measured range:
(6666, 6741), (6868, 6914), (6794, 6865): 3.63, 13.4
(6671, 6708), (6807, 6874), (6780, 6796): 0.30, 12.9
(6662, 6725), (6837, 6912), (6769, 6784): 0.48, 13.3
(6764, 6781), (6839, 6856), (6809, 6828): 0.26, 12.8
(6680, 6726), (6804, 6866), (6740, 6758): -0.02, 13.3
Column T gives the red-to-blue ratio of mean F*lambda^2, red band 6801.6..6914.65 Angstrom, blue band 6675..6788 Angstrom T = 1.02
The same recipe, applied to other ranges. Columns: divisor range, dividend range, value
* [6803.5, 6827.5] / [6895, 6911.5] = 1.10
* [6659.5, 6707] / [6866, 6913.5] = 1.08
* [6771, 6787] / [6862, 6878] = 1.05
